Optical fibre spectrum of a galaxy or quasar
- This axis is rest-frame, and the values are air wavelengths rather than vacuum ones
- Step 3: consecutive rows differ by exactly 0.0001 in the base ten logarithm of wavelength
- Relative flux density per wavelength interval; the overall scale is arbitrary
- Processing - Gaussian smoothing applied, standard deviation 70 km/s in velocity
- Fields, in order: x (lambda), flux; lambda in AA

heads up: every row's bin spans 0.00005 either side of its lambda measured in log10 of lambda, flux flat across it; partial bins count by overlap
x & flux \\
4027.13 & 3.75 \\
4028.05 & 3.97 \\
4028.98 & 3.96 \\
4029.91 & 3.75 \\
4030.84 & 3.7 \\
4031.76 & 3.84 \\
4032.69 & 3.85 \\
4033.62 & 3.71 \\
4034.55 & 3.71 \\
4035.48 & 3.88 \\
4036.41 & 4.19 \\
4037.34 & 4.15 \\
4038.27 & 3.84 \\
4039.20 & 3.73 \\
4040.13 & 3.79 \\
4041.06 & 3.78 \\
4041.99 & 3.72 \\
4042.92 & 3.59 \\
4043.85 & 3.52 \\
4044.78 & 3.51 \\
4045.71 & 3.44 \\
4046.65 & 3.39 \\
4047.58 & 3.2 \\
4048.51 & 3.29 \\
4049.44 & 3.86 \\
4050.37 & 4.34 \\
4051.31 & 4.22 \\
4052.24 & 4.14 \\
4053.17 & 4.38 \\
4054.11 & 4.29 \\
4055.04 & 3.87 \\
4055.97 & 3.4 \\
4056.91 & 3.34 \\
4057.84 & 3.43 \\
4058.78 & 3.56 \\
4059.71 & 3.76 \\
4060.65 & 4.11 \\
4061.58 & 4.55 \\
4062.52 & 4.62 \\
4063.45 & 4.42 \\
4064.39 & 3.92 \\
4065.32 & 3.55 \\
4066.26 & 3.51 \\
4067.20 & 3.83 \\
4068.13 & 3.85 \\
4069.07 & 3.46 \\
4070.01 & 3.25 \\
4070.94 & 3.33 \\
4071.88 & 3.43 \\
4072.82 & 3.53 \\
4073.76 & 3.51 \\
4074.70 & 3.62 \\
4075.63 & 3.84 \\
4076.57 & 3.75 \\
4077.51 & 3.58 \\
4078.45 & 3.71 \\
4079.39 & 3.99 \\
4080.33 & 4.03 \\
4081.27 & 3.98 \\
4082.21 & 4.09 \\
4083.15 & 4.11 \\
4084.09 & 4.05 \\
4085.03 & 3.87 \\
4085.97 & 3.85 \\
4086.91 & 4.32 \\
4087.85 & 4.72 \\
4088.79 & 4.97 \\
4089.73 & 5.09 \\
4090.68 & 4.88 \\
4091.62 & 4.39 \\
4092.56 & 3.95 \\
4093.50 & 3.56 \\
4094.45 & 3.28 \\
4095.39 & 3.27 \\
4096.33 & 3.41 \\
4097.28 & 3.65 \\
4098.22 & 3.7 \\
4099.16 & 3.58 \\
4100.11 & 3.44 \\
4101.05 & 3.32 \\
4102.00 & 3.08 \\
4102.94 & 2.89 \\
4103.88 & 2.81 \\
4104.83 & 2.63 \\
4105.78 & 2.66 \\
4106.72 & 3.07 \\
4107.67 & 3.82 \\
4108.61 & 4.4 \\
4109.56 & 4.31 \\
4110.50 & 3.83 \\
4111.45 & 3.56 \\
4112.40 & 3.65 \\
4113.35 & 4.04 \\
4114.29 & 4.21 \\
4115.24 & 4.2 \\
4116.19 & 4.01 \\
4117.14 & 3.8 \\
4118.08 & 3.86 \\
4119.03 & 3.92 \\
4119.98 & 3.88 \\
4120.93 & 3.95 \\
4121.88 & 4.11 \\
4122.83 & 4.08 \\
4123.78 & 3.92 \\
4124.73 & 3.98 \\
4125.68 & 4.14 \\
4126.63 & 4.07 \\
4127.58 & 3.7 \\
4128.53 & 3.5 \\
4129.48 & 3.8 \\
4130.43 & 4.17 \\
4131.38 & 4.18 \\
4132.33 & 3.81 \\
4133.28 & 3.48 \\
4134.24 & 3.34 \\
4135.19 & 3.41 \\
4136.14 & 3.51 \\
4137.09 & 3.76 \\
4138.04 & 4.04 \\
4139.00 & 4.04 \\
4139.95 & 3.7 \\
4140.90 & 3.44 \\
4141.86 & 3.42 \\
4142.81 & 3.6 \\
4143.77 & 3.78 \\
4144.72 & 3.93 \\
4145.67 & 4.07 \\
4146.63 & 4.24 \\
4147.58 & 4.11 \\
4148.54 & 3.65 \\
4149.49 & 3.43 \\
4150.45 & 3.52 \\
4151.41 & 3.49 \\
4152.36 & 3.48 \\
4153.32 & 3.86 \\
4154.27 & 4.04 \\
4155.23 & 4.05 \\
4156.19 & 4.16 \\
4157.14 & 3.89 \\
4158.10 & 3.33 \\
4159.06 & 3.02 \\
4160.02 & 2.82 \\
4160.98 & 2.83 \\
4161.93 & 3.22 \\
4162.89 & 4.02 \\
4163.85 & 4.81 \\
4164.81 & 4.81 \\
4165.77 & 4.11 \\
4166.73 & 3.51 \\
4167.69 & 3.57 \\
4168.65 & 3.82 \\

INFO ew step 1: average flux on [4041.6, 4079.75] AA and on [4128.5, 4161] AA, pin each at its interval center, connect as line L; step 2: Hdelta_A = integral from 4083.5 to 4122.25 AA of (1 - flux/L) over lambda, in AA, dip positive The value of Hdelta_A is -0.86 AA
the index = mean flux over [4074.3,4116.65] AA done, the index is 3.8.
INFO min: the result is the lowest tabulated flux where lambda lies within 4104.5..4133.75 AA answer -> 2.63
